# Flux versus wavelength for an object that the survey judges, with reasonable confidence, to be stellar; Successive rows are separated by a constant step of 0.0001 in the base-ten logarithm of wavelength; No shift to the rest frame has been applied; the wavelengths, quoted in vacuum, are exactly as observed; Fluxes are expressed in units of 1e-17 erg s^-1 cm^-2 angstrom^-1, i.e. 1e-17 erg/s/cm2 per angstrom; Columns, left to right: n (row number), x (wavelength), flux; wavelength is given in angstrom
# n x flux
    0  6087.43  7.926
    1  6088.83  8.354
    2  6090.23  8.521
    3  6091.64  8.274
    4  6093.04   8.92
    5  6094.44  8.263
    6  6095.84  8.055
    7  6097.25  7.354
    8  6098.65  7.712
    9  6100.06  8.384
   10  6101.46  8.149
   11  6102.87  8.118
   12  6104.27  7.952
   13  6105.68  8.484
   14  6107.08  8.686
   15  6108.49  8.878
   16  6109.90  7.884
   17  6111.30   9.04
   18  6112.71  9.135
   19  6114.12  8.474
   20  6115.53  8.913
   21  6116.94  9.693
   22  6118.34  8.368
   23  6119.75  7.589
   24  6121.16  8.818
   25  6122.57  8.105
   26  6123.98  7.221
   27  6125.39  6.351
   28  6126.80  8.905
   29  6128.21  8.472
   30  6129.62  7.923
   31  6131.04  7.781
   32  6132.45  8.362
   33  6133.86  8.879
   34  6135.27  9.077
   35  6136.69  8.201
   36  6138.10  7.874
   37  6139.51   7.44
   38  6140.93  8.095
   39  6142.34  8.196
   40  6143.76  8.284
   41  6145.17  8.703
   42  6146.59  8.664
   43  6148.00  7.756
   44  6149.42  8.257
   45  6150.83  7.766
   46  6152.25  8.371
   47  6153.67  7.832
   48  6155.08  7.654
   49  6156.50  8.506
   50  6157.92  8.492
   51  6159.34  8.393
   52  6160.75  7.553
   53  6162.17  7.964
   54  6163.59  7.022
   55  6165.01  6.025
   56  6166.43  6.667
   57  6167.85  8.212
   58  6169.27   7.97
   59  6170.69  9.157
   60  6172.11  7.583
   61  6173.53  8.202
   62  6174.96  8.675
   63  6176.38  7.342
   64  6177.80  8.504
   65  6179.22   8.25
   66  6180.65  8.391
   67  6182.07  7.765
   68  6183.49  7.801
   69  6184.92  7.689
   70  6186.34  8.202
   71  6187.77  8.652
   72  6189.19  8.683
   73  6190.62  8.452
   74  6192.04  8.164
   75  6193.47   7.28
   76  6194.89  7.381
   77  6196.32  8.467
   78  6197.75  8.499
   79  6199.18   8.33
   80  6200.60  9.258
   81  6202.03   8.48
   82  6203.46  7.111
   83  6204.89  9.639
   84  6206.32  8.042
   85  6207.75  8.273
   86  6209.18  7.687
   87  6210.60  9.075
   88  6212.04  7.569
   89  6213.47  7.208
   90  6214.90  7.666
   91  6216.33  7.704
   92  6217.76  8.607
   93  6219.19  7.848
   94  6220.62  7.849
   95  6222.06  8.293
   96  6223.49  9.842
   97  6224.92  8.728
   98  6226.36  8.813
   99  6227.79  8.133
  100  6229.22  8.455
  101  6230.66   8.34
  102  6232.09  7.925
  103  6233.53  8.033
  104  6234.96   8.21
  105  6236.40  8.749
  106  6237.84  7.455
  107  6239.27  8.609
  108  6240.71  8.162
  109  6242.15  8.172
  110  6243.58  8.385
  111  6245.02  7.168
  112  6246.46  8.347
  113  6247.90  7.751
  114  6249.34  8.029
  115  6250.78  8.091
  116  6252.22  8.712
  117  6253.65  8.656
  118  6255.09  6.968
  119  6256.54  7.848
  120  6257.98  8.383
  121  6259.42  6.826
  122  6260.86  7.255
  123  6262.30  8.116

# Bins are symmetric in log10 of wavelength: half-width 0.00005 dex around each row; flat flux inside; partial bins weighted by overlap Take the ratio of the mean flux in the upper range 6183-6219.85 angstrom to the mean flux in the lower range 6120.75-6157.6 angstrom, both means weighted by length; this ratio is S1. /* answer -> 1.0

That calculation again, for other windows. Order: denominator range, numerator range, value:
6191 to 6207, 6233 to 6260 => 0.97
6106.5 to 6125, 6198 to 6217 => 0.96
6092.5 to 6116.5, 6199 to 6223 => 0.97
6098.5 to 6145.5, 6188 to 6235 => 0.99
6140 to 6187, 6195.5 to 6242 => 1.04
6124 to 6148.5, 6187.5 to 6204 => 1.01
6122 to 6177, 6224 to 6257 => 1.02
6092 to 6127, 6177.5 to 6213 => 0.99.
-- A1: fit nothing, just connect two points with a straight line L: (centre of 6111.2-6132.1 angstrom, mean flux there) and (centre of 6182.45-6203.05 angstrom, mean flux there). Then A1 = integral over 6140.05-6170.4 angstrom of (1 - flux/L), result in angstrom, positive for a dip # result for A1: 1.2 angstrom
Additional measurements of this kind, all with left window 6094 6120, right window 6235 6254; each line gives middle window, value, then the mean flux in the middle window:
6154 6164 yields 0.41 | 7.97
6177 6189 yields 0.14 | 8.18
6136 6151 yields 0.37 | 8.13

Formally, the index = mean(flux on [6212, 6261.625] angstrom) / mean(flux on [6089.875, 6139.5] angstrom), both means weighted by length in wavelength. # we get 1.0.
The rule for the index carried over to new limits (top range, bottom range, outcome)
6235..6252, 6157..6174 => 1.04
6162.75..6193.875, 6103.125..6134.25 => 0.95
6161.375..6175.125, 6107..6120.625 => 0.89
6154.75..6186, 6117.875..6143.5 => 0.98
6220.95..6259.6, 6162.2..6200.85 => 1.02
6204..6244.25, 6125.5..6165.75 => 1.03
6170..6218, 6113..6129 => 0.99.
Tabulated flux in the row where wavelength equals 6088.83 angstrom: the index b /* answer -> 8.354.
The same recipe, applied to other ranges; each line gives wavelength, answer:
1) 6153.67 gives 7.832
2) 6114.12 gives 8.474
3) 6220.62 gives 7.849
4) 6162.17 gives 7.964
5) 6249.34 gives 8.029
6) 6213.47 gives 7.208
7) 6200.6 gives 9.258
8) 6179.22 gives 8.25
